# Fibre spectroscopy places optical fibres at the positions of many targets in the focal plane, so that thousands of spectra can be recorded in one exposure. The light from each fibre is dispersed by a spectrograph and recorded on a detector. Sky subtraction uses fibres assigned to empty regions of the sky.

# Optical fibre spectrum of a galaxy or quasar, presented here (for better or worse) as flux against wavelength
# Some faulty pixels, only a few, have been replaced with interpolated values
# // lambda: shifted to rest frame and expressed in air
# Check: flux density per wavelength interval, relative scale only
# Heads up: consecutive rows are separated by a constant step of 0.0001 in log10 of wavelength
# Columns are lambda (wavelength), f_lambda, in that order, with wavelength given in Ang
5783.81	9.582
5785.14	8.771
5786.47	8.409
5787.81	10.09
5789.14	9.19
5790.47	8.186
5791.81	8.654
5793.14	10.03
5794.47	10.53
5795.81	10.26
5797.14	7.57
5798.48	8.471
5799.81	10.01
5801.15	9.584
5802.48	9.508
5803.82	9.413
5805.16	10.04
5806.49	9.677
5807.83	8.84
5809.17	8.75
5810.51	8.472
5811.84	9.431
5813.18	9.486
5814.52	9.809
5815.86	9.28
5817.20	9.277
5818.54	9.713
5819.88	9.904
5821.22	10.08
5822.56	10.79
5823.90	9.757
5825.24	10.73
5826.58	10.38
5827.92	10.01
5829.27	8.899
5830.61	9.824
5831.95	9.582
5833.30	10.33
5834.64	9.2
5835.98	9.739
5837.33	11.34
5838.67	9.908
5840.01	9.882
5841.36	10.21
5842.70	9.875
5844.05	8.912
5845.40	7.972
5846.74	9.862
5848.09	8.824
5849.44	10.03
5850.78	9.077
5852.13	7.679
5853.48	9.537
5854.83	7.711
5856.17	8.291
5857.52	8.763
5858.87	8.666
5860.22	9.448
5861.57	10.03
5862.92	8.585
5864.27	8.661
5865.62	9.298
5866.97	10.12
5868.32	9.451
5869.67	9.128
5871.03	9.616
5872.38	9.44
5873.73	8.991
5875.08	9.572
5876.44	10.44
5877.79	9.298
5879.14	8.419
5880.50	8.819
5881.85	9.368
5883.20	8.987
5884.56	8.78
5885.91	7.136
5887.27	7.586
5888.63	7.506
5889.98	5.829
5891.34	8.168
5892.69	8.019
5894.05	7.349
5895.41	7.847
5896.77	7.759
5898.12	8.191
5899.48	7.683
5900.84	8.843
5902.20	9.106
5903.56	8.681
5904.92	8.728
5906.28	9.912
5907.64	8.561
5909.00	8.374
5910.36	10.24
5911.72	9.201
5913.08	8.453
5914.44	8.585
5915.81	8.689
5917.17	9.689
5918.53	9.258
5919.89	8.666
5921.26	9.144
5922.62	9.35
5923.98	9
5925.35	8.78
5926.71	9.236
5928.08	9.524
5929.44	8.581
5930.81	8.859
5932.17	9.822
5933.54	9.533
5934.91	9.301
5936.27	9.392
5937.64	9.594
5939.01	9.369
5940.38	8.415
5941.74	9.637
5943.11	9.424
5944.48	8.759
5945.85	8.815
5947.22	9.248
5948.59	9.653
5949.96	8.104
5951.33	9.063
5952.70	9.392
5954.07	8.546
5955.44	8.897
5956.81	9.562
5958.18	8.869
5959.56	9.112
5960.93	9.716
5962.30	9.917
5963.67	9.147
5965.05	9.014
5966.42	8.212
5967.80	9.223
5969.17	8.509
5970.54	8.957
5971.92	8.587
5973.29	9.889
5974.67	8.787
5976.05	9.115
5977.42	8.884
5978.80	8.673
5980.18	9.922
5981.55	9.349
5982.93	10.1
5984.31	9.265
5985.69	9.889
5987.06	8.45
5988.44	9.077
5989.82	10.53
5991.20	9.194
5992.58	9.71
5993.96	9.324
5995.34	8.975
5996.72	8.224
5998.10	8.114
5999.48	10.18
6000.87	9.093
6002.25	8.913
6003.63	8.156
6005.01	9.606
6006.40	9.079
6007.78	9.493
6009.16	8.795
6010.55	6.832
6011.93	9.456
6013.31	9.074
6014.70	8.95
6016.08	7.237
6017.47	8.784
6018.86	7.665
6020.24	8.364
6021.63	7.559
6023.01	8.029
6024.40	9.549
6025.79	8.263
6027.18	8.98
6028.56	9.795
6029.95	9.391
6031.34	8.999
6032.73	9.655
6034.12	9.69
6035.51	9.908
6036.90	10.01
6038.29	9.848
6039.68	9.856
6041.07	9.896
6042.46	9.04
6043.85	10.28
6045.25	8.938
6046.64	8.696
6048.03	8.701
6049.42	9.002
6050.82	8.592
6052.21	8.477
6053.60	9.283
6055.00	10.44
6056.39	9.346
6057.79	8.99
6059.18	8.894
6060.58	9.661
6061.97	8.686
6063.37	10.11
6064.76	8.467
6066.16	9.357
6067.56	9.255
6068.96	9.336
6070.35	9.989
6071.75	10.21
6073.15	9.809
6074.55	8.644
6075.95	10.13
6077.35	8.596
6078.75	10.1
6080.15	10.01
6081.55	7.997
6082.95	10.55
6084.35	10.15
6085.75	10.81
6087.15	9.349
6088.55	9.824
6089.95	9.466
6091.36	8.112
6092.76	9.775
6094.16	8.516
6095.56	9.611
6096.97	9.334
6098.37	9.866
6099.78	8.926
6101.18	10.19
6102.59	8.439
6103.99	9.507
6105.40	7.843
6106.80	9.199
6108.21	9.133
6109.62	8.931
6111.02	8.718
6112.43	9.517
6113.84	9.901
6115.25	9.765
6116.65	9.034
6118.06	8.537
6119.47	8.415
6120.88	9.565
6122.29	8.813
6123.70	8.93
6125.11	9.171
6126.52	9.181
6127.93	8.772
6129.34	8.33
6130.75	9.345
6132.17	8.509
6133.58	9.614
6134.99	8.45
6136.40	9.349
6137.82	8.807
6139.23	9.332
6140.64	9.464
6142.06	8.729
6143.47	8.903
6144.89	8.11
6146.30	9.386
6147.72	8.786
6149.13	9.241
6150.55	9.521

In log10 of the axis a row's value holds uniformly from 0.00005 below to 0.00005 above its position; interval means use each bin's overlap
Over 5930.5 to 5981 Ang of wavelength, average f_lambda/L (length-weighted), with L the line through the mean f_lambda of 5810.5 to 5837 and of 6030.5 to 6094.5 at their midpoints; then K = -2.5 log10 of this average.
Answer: 0.05 mag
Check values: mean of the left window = 9.79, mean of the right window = 9.43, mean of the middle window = 9.14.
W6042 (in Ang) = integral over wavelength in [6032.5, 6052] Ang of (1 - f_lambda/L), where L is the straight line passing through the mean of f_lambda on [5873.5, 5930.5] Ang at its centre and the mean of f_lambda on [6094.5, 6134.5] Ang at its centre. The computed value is -1.0 Ang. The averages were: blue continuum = 8.67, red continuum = 9.1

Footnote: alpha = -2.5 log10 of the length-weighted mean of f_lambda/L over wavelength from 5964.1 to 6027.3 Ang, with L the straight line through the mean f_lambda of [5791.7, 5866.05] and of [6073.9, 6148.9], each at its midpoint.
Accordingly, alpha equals 0.04 mag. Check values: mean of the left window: 9.45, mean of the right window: 9.18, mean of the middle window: 8.91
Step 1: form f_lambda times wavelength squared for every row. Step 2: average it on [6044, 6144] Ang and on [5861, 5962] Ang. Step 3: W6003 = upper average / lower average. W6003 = 1.10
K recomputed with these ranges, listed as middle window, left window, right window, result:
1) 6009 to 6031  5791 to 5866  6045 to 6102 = 0.10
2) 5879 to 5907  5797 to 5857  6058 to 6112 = 0.15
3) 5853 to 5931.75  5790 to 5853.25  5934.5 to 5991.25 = 0.07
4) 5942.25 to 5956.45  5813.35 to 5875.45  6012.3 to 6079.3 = 0.04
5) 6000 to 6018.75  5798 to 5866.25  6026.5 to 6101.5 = 0.09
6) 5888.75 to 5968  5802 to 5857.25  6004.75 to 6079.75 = 0.05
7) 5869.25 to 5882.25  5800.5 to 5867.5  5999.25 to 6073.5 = 0.01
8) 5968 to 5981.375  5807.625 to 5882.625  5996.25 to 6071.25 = 0.01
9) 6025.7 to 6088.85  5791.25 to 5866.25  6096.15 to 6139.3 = -0.03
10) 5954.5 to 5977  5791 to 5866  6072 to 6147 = 0.03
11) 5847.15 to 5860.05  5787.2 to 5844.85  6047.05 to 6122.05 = 0.09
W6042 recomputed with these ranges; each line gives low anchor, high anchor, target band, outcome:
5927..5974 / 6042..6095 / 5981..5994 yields -0.4 Ang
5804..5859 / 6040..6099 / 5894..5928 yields 2.3 Ang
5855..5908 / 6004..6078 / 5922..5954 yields -1.1 Ang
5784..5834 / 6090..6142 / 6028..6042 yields -0.8 Ang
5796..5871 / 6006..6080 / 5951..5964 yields 0.0 Ang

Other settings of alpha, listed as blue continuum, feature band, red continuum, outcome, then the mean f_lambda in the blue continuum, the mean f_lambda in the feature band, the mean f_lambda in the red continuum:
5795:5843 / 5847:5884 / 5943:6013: 0.04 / 9.67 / 9.13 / 9.09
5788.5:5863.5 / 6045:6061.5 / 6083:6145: 0.02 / 9.43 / 9.09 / 9.17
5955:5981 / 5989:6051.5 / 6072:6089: 0.04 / 9.11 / 9.03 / 9.68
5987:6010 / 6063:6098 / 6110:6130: -0.05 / 9.11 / 9.5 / 9.05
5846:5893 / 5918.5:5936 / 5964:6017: -0.03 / 8.84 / 9.16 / 9.02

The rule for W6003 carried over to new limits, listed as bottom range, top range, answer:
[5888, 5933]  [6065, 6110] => 1.15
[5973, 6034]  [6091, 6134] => 1.05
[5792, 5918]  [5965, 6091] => 1.07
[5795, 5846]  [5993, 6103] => 1.03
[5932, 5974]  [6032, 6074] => 1.06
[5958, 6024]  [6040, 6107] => 1.07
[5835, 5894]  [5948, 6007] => 1.06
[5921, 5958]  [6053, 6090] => 1.09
